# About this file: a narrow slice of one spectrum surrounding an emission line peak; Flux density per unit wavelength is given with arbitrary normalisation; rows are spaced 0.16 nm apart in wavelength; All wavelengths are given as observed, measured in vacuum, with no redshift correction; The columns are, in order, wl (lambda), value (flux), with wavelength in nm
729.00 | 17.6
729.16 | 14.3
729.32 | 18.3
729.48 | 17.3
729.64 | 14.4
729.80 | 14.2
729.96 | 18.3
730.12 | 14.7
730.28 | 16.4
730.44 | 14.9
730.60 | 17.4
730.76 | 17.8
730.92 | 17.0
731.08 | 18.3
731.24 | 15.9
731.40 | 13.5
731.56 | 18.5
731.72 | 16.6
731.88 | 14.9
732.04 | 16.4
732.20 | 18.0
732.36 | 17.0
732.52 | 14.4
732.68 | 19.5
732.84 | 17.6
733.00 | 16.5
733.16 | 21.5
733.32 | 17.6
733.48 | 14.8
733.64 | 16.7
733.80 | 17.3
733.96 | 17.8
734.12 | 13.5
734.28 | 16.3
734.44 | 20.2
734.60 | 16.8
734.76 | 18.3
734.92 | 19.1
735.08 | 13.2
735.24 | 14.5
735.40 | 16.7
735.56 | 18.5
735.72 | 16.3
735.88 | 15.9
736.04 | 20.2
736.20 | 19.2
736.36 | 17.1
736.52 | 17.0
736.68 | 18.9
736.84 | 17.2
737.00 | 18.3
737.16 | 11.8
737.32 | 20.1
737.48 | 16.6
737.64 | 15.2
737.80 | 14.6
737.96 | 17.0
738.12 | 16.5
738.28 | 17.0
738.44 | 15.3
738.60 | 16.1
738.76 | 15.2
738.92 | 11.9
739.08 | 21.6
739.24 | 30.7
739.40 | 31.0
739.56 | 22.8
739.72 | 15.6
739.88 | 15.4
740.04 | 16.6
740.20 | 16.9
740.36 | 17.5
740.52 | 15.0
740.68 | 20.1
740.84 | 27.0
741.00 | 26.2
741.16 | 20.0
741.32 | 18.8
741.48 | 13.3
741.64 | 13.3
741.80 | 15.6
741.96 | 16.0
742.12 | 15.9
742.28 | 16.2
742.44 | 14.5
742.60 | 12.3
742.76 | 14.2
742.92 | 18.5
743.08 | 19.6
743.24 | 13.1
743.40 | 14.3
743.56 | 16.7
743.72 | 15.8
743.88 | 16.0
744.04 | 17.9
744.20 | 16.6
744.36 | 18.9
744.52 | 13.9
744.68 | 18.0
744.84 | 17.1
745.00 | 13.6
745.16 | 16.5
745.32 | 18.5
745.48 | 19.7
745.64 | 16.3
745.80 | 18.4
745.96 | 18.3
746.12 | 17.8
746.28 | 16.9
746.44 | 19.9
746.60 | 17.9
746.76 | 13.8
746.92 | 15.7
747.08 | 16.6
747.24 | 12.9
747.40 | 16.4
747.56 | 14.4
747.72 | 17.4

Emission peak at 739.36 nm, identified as [S II] 6716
